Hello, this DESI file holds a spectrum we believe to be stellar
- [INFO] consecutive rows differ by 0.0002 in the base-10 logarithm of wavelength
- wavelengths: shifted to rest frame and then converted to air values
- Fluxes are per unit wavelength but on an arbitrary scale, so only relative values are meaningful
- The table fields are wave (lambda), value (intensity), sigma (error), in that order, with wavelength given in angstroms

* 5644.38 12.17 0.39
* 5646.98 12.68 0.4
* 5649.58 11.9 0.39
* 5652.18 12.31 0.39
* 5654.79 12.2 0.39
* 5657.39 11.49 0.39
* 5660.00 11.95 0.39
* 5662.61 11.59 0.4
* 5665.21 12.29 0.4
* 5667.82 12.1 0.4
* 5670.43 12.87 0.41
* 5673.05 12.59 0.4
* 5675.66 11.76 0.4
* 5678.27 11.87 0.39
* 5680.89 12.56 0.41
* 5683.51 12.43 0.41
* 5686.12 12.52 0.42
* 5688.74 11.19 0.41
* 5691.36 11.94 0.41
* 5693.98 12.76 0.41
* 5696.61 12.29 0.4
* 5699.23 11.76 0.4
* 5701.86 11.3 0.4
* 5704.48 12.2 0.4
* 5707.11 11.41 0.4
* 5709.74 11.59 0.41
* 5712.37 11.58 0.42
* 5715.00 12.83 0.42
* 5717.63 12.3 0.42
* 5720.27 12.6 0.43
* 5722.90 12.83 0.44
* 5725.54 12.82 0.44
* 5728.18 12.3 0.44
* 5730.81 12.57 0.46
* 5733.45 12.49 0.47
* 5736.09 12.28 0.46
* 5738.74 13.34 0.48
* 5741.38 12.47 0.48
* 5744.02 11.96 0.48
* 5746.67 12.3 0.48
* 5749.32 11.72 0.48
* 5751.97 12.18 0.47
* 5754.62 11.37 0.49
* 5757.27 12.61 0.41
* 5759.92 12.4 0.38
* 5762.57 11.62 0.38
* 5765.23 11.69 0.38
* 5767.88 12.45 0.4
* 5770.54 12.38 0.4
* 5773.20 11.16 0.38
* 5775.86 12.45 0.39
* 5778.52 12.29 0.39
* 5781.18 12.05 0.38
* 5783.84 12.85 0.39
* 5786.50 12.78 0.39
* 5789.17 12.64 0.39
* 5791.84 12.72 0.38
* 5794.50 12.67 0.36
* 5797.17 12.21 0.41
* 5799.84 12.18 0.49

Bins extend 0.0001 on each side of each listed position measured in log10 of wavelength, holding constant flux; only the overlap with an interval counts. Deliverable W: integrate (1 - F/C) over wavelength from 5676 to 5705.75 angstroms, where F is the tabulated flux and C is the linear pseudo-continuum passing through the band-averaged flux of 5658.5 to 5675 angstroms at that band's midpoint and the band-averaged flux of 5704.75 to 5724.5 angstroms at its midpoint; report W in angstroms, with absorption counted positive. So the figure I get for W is 0.3 angstroms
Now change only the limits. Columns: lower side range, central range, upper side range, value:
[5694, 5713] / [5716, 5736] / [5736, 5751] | -0.73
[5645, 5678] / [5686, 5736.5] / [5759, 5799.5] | 0.14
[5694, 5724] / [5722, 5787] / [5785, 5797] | 0.62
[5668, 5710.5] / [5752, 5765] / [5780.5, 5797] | 0.48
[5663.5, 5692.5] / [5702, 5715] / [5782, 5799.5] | 0.56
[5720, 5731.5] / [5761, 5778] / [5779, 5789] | 0.80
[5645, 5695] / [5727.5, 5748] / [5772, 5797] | -0.28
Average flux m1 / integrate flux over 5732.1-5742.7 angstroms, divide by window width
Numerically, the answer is 12.6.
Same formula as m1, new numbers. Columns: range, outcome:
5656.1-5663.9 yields 11.7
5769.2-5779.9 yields 12.1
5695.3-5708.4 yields 11.8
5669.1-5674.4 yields 12.7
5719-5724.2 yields 12.7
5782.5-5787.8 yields 12.8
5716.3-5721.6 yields 12.5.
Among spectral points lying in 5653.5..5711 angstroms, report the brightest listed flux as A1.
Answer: 12.87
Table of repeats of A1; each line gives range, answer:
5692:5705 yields 12.76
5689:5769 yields 13.34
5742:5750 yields 12.3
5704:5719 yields 12.83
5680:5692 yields 12.56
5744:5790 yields 12.85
